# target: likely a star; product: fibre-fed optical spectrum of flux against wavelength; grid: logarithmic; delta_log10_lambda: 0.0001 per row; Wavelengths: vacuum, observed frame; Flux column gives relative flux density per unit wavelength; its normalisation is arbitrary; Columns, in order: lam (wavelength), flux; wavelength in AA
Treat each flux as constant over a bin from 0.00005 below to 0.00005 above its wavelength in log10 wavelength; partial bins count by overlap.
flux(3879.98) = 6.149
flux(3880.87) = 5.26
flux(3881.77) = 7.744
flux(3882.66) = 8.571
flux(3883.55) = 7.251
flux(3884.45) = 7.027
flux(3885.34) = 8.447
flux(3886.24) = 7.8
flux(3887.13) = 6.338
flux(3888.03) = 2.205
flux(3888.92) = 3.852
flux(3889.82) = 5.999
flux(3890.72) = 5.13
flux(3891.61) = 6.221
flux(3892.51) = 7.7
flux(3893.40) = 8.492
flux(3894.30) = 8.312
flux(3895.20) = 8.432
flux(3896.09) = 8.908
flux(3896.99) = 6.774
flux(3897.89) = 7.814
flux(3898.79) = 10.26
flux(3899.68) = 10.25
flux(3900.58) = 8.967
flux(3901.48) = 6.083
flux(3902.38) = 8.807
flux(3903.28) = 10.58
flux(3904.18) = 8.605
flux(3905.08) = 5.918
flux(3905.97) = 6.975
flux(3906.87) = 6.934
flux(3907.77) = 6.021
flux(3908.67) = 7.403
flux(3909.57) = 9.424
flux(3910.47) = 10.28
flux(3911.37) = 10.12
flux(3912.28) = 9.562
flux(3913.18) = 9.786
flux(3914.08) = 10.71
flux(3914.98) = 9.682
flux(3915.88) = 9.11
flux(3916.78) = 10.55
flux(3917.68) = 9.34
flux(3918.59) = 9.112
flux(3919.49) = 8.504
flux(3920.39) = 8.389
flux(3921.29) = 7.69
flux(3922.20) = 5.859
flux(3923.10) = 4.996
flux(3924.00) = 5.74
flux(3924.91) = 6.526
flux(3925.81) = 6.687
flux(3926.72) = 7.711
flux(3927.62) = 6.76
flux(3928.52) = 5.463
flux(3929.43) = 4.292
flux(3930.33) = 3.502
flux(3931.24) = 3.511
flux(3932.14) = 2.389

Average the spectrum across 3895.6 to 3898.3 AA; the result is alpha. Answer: 7.85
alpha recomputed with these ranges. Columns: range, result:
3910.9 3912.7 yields 9.8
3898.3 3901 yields 9.82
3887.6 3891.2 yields 4.33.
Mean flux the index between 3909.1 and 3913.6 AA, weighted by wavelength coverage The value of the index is 9.81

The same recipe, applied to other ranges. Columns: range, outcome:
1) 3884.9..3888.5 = 6.17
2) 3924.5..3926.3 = 6.62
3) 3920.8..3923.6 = 6.21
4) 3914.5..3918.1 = 9.7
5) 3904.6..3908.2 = 6.5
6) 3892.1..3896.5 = 8.38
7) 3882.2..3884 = 7.93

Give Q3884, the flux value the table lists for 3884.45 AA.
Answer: 7.027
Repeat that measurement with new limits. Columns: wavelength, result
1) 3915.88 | 9.11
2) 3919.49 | 8.504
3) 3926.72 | 7.711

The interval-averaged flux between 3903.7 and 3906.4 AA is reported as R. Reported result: 7.22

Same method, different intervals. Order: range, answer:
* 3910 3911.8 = 10.2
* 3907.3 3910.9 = 8.26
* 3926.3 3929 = 6.62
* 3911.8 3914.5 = 9.99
